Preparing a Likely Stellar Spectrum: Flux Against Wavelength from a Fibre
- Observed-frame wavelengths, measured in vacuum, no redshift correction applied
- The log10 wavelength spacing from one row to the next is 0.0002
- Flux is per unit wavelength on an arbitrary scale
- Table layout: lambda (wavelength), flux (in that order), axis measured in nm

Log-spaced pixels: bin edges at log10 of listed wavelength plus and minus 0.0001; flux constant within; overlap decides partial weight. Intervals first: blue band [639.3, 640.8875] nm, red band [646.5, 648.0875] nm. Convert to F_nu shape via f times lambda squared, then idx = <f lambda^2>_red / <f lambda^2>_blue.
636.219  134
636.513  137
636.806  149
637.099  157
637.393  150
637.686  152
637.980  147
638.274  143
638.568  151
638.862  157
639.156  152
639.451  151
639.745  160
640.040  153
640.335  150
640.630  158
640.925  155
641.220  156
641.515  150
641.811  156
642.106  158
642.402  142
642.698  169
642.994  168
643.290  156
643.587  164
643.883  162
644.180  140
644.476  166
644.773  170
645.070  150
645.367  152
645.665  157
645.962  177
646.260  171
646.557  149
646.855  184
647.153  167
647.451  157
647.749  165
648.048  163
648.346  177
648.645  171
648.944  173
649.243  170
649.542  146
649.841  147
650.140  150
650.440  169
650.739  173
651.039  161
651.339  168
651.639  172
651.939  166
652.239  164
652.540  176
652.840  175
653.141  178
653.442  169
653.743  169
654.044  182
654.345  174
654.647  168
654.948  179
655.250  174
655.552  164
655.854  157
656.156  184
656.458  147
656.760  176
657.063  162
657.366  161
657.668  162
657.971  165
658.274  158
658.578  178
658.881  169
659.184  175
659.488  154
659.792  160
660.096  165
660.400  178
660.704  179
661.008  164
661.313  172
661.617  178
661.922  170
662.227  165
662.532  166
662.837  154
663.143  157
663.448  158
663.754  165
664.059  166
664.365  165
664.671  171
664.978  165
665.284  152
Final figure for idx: 1.1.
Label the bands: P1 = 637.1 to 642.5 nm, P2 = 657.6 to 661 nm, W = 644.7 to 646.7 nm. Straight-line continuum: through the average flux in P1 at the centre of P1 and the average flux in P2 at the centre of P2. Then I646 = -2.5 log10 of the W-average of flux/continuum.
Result -0.02 mag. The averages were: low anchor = 153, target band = 161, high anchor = 168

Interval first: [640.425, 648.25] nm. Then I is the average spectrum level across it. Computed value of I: 160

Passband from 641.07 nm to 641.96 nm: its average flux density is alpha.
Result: 154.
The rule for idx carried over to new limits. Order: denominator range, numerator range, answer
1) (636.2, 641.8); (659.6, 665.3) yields 1.18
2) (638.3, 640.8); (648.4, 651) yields 1.09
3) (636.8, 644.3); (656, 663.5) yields 1.14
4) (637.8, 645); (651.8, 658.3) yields 1.13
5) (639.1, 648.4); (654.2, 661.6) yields 1.10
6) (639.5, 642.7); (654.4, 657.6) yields 1.13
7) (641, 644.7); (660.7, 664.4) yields 1.12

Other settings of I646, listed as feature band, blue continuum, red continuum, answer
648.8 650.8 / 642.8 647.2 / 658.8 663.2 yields 0.02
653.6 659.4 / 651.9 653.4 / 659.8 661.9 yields 0.02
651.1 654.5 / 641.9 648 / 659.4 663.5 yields -0.05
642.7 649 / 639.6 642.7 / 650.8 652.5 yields -0.02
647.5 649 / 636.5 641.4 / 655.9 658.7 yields -0.07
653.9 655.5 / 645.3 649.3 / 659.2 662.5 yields -0.04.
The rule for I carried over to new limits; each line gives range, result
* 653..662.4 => 169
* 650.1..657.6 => 169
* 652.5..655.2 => 174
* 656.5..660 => 165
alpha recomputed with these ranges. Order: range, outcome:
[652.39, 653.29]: 176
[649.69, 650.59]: 155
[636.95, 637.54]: 154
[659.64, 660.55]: 168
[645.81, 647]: 170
